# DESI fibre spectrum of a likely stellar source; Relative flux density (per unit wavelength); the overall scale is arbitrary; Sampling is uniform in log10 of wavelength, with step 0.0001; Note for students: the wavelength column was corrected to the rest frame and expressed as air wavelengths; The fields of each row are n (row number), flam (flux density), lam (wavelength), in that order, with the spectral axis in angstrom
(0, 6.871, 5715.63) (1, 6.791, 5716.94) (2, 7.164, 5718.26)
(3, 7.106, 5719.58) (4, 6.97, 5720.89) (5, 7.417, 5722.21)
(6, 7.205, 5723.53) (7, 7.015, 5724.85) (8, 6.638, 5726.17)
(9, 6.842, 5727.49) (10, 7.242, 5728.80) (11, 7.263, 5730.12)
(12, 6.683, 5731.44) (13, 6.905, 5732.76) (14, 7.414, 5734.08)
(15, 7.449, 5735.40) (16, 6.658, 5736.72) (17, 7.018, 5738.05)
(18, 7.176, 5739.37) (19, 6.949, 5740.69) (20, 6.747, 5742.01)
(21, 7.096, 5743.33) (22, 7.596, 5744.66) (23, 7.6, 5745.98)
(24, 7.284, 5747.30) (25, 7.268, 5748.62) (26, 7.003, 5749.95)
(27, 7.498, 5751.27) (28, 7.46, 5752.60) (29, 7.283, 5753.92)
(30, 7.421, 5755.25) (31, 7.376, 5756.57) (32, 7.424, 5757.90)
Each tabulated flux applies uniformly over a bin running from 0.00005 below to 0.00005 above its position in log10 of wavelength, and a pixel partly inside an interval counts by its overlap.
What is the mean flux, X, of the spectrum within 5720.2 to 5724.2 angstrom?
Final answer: 7.2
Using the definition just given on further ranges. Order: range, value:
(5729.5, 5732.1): 6.97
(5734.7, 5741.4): 7.05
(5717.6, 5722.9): 7.16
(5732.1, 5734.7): 7.16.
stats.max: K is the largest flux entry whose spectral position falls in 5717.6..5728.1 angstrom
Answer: 7.417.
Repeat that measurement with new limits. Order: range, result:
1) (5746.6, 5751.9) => 7.498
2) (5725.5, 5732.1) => 7.263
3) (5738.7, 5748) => 7.6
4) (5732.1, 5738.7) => 7.449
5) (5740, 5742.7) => 6.949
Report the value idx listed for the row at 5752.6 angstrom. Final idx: 7.46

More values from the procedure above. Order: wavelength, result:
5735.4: 7.449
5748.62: 7.268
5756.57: 7.376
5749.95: 7.003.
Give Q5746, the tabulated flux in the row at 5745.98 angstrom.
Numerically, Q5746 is 7.6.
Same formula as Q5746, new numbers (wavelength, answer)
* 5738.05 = 7.018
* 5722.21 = 7.417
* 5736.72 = 6.658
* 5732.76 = 6.905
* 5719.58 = 7.106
